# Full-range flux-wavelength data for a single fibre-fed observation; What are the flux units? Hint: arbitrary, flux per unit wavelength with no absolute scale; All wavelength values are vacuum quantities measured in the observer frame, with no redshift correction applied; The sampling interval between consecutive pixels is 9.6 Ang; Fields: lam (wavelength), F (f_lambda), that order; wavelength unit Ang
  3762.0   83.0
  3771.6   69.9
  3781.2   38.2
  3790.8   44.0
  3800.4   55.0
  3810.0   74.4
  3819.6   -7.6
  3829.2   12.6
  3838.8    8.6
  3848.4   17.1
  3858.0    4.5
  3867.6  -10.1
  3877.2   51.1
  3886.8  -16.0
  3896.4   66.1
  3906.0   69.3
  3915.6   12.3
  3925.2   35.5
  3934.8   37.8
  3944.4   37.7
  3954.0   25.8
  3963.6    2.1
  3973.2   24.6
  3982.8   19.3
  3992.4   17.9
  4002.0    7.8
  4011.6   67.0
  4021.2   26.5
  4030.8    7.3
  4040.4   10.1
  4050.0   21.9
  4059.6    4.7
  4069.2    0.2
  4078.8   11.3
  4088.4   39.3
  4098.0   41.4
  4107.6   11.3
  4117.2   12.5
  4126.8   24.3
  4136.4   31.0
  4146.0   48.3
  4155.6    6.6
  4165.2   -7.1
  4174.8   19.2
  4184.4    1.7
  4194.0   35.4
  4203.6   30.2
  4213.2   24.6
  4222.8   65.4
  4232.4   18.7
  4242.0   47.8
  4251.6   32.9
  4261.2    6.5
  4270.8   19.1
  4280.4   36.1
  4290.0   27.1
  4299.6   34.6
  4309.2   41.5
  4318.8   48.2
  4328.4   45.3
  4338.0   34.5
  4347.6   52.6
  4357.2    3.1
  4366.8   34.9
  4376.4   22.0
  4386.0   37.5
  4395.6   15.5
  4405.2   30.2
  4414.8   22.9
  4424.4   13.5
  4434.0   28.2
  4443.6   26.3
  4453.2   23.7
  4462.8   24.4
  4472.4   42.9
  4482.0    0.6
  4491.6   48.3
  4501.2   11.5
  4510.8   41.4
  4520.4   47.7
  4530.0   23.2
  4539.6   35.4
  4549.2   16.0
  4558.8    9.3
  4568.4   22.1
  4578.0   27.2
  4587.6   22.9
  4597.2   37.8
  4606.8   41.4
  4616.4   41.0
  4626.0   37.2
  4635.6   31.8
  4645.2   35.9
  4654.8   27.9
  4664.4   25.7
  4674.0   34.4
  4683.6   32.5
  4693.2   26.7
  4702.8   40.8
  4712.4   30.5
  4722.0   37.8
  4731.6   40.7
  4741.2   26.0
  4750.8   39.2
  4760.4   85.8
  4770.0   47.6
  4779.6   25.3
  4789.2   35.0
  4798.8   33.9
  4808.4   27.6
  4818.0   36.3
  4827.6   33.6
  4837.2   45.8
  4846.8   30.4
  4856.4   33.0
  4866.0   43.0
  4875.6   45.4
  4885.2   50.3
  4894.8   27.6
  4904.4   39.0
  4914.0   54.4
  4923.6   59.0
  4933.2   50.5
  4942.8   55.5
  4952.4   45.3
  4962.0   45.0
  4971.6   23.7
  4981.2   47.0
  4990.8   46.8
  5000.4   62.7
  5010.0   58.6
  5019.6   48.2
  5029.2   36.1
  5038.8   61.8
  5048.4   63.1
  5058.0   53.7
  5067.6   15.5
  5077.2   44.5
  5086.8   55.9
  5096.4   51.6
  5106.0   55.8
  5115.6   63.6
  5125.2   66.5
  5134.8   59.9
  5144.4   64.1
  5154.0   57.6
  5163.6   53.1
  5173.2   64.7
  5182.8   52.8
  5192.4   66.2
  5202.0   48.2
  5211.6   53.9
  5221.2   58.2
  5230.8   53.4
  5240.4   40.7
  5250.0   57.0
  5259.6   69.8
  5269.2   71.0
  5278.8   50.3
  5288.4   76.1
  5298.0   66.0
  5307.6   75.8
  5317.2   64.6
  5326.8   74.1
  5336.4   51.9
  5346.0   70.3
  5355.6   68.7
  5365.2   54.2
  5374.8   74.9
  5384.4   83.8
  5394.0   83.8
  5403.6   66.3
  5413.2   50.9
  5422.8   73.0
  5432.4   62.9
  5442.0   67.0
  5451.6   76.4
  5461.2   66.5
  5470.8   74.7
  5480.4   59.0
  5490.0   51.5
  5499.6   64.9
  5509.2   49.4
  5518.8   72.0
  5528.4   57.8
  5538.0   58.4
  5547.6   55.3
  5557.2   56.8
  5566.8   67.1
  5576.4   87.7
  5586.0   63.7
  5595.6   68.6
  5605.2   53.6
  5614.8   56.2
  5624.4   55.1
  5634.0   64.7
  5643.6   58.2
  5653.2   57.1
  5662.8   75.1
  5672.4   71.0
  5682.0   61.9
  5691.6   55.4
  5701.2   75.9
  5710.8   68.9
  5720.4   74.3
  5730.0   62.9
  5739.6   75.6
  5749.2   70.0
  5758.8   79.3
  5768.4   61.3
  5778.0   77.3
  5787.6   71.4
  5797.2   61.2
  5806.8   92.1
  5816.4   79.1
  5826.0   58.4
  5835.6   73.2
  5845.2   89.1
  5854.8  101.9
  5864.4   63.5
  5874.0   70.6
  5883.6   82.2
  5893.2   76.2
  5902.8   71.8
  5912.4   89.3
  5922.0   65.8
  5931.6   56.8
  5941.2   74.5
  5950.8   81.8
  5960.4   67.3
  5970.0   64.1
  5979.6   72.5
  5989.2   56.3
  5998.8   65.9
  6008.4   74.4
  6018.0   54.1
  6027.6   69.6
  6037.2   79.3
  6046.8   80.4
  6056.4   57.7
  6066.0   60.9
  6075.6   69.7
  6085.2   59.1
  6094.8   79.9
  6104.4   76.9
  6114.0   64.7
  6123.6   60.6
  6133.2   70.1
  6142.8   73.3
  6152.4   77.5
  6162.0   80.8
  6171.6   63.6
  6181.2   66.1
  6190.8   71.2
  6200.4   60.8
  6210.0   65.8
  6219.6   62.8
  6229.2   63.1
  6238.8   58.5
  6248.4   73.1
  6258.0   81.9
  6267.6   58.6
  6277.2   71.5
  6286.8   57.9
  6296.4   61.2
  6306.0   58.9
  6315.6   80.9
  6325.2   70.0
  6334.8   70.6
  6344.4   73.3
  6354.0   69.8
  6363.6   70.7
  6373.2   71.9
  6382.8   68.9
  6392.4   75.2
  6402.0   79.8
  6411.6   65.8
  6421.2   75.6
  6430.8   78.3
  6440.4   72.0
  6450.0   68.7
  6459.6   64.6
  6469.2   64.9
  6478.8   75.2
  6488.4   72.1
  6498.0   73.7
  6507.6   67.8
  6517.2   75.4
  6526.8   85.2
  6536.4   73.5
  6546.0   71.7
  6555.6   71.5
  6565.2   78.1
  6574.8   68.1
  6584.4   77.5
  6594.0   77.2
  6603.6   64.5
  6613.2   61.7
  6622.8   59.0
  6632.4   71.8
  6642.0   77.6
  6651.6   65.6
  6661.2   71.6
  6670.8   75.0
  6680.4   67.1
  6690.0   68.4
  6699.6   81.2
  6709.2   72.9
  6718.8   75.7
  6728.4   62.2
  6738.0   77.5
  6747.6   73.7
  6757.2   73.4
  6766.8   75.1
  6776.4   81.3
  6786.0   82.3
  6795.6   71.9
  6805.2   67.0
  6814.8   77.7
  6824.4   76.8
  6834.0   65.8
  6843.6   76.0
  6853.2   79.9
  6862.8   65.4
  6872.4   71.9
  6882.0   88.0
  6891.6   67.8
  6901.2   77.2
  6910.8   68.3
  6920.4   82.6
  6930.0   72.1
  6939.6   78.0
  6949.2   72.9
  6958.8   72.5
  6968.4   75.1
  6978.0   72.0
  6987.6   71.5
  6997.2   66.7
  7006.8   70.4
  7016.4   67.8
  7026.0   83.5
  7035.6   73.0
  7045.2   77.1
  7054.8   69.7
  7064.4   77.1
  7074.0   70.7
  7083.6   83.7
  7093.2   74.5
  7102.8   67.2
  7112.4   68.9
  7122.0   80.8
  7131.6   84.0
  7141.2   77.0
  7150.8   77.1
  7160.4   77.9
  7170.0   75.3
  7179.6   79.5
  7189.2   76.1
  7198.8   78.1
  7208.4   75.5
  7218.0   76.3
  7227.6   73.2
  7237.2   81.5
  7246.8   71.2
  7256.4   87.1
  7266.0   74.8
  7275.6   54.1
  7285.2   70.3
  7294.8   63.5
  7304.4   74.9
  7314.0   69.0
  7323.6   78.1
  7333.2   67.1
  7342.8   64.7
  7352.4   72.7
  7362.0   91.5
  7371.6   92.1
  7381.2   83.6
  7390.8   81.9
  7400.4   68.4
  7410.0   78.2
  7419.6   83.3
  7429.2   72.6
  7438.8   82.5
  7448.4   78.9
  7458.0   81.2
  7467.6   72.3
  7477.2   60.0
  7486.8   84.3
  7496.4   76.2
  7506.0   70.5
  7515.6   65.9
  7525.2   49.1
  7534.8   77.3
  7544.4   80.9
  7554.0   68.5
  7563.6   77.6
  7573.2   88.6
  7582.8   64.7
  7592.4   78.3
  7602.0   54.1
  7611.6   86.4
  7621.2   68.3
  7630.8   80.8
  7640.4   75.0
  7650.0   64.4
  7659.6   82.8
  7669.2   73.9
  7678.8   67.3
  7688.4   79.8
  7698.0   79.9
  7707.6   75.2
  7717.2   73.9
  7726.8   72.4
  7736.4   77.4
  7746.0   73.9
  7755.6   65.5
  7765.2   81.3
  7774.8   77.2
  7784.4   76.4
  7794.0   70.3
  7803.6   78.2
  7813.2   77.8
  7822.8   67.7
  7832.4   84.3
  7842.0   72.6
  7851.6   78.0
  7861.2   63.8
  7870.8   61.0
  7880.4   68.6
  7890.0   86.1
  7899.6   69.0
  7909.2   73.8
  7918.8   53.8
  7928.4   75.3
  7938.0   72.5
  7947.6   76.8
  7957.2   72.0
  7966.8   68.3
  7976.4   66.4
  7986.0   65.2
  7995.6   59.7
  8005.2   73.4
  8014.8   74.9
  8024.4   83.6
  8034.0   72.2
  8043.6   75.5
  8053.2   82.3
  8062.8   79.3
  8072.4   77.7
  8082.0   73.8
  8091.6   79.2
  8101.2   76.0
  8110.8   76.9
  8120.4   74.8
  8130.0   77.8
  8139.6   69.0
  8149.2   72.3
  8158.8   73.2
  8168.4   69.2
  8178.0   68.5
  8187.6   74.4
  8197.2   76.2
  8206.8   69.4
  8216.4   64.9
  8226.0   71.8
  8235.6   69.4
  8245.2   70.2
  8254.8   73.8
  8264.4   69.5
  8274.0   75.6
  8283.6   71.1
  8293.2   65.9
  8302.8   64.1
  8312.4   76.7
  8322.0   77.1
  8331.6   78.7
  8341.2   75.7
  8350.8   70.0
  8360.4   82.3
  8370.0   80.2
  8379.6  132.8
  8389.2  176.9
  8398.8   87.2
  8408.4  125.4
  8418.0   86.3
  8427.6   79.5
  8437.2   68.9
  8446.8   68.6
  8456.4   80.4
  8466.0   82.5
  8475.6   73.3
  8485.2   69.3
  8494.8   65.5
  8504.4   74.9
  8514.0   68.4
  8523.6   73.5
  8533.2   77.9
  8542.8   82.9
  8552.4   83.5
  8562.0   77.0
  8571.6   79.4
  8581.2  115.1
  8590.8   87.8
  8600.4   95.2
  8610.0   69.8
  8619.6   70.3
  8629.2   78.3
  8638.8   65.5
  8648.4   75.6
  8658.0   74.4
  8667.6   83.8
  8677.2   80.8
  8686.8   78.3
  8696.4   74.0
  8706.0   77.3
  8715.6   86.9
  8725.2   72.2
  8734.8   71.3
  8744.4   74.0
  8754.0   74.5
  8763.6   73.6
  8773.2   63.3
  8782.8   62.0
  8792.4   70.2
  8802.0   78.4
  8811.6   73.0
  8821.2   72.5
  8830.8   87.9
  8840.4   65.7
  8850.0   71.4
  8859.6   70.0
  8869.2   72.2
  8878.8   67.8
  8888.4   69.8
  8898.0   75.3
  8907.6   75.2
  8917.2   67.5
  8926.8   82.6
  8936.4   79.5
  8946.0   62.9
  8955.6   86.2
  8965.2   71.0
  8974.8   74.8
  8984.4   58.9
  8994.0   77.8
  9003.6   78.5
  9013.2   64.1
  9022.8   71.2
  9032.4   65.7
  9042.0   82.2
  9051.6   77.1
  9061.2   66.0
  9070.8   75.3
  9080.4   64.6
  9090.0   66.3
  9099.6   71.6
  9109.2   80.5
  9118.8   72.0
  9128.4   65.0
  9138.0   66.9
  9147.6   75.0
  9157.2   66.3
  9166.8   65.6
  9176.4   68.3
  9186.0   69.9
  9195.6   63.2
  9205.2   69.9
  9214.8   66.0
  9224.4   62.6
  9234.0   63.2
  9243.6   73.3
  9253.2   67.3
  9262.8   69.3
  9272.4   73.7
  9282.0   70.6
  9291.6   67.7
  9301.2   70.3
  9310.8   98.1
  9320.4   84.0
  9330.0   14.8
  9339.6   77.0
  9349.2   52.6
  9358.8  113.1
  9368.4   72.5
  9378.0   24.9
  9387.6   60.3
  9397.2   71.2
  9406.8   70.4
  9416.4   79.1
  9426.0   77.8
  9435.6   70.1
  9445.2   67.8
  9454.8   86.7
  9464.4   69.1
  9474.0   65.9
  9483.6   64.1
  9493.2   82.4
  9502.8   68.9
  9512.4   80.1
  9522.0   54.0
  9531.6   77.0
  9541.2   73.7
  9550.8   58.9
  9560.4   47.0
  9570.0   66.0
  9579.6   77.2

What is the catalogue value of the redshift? 0.28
